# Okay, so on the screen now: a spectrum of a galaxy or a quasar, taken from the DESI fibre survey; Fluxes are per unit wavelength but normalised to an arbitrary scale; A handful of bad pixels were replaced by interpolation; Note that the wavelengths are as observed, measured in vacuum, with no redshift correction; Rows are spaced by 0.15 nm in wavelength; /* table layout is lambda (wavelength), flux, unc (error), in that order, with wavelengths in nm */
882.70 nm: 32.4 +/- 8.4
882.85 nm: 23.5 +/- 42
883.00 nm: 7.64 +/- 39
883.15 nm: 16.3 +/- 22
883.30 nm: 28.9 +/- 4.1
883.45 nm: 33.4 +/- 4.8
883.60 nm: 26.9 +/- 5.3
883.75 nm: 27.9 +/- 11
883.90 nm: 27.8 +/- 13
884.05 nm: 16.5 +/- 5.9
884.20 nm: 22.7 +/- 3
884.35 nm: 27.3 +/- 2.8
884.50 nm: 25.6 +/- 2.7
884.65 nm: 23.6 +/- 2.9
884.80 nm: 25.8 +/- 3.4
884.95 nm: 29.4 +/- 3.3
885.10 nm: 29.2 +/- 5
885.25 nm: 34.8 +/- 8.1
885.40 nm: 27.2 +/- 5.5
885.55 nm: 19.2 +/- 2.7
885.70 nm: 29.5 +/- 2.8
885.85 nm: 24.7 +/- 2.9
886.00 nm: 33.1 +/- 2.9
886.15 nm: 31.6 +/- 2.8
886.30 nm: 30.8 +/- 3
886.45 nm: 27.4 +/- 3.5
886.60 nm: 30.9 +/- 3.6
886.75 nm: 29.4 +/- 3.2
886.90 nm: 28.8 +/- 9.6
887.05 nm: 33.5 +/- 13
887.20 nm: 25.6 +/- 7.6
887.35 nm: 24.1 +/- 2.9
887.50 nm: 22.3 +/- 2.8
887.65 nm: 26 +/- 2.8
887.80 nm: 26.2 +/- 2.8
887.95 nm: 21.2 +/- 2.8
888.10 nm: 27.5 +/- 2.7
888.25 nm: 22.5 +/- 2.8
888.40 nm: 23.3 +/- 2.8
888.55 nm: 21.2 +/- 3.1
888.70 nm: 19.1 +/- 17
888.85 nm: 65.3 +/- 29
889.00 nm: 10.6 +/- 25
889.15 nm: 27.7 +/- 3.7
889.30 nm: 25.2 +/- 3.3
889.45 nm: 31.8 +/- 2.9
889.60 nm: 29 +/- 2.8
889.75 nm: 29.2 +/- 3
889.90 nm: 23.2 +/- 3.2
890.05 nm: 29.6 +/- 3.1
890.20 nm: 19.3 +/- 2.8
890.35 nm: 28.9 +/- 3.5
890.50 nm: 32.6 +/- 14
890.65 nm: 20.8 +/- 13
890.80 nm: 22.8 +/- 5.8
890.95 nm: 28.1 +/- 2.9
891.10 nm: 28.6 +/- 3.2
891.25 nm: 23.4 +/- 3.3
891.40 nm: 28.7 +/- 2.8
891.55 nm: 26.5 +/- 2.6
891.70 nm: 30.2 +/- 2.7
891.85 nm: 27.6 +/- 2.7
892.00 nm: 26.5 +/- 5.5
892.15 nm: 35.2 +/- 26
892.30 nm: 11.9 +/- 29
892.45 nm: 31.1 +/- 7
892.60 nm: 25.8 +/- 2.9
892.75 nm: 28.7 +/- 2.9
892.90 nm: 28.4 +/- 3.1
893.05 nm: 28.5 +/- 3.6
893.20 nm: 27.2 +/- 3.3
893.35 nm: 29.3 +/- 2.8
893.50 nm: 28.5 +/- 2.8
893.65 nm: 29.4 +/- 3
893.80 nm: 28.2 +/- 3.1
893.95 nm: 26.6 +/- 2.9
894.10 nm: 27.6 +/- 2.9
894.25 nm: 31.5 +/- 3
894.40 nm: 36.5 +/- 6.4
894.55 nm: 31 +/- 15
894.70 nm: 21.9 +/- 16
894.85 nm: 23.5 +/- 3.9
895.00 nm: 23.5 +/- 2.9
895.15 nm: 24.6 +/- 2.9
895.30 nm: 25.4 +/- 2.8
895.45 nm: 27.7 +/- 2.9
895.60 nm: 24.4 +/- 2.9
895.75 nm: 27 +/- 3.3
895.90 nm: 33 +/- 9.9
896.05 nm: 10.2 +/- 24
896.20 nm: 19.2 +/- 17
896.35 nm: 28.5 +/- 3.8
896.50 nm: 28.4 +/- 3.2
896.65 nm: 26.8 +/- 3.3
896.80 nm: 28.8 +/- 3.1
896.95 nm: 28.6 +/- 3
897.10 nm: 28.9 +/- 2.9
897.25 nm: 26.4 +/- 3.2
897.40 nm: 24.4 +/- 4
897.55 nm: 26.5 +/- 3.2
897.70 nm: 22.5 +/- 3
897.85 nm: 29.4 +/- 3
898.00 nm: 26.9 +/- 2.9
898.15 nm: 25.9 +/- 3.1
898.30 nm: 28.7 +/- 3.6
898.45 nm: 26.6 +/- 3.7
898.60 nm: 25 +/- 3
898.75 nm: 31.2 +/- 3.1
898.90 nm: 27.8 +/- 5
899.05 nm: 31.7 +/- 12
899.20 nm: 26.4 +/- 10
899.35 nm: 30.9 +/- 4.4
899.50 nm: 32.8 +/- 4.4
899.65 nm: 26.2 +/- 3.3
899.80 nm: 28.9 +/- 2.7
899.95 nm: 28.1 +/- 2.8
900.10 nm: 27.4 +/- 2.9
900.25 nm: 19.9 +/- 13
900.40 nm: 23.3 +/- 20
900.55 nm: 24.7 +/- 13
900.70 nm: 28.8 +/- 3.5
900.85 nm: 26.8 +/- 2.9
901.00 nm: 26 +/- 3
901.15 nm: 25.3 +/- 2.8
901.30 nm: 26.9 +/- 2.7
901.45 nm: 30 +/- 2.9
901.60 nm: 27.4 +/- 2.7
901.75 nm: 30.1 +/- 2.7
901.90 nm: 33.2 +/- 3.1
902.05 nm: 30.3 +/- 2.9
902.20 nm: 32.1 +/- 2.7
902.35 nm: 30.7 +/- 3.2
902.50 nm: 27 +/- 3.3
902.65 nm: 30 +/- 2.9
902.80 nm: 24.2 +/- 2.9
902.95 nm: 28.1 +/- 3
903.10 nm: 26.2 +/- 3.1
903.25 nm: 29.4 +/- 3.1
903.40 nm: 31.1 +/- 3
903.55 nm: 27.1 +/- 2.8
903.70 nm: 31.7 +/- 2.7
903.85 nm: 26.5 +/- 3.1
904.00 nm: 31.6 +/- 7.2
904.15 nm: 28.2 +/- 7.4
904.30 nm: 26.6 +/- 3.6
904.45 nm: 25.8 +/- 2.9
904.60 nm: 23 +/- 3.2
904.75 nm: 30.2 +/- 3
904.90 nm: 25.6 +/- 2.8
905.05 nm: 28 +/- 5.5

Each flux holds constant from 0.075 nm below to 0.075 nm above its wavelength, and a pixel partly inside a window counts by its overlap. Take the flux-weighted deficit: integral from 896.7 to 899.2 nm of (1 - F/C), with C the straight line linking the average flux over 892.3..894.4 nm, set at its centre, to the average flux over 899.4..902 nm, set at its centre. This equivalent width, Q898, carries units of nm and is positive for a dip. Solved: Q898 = 0.03 nm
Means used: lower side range 28.2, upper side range 27.5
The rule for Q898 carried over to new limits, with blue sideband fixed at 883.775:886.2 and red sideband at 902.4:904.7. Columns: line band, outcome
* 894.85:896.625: 0.17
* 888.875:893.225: 0.03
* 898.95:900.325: -0.02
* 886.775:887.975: 0.02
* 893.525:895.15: -0.03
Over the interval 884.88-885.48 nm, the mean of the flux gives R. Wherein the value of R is 30.1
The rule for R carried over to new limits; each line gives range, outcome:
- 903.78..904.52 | 27.8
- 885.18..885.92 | 27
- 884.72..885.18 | 28.2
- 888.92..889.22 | 19.8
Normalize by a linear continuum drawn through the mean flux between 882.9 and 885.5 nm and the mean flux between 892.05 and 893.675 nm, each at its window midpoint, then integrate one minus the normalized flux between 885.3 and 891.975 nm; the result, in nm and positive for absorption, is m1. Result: -0.19 nm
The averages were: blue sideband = 25.3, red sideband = 27.6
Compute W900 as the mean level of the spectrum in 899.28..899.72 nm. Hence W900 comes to 30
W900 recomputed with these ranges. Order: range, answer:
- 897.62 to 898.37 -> 26.7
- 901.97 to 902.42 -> 31.1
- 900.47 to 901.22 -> 26.3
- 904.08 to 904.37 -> 27.4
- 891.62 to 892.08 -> 28.2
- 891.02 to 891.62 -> 26.8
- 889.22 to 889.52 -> 28.4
